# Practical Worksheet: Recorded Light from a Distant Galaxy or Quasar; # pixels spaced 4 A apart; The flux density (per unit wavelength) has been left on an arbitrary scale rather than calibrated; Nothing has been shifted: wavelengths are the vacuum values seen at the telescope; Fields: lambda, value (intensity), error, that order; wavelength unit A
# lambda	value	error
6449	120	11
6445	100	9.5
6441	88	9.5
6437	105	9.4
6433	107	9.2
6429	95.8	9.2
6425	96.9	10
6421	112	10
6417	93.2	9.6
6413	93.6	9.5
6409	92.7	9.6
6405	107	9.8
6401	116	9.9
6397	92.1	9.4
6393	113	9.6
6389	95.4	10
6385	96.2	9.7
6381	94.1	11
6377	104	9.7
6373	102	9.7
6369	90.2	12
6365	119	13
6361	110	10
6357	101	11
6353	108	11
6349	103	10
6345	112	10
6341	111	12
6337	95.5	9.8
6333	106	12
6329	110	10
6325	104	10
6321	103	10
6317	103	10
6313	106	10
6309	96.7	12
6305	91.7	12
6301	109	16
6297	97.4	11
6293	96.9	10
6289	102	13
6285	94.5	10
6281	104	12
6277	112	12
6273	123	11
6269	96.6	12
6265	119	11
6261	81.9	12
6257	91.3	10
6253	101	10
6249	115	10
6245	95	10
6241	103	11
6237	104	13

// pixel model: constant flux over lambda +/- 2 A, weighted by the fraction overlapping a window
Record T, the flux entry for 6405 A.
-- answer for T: 107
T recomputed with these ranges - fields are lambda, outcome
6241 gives 103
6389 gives 95.4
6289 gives 102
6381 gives 94.1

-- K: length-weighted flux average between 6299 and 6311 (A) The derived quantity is 99.1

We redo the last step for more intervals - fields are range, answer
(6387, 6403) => 104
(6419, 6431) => 102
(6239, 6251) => 104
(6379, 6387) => 95.2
